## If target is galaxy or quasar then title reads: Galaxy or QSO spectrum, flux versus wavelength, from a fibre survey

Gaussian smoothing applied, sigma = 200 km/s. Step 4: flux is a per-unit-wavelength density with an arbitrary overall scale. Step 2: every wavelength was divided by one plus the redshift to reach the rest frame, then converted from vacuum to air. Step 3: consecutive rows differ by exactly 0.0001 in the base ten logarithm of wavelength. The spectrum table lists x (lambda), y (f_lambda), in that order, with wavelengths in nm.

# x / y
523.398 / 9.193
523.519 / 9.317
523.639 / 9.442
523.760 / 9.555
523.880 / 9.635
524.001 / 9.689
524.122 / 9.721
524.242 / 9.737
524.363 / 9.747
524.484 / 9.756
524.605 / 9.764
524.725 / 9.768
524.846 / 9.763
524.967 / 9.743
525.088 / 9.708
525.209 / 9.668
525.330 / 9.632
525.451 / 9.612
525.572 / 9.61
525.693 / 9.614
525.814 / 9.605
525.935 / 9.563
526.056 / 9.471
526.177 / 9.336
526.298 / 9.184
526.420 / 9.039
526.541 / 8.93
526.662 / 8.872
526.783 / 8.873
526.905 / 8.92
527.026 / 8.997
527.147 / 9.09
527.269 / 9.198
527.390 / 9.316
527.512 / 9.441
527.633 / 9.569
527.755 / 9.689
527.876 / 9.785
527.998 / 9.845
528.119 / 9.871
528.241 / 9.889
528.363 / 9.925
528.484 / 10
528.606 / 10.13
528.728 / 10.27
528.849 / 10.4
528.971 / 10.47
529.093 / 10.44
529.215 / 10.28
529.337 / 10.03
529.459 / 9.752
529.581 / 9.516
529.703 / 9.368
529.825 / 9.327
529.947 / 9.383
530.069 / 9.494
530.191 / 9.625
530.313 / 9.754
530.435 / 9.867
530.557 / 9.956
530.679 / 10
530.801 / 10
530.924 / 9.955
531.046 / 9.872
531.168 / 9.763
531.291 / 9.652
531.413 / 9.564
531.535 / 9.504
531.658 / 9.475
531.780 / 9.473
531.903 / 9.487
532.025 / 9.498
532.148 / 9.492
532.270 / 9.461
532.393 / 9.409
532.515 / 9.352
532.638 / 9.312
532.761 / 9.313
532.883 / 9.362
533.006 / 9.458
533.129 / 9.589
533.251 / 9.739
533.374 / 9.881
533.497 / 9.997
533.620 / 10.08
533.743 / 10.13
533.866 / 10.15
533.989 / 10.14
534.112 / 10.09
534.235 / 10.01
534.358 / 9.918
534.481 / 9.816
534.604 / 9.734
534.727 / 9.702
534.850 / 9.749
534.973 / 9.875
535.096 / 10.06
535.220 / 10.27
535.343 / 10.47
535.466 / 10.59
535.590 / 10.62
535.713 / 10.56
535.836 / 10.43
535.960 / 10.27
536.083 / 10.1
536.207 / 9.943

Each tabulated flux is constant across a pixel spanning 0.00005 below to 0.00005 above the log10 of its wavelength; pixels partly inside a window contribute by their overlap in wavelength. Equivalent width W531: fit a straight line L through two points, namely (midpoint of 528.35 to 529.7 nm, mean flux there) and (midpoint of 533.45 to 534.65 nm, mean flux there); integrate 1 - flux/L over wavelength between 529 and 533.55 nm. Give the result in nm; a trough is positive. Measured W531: 0.175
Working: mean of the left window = 10.1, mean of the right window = 10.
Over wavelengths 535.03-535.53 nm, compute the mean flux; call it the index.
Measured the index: 10.3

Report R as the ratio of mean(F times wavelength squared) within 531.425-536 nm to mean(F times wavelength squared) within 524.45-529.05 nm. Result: 1.1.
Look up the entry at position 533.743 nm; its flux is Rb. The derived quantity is 10.13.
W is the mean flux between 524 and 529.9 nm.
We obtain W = 9.63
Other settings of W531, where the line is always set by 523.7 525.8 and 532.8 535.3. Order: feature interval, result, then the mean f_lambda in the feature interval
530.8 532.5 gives 0.04 nm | 9.59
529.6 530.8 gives 0.02 nm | 9.66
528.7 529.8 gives -0.03 nm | 10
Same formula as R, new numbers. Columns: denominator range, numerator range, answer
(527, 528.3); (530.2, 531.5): 1.04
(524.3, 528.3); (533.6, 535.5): 1.09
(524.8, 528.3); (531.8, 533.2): 1.02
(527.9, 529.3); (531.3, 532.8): 0.95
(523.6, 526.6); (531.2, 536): 1.06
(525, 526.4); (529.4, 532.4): 1.03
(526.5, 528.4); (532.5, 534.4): 1.07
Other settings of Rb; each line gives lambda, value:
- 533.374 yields 9.881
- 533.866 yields 10.15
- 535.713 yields 10.56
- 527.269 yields 9.198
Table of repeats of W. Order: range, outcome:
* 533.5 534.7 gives 10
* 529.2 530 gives 9.63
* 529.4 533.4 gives 9.59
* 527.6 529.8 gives 9.95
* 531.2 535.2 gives 9.71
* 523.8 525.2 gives 9.73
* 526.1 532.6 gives 9.62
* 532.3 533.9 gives 9.66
